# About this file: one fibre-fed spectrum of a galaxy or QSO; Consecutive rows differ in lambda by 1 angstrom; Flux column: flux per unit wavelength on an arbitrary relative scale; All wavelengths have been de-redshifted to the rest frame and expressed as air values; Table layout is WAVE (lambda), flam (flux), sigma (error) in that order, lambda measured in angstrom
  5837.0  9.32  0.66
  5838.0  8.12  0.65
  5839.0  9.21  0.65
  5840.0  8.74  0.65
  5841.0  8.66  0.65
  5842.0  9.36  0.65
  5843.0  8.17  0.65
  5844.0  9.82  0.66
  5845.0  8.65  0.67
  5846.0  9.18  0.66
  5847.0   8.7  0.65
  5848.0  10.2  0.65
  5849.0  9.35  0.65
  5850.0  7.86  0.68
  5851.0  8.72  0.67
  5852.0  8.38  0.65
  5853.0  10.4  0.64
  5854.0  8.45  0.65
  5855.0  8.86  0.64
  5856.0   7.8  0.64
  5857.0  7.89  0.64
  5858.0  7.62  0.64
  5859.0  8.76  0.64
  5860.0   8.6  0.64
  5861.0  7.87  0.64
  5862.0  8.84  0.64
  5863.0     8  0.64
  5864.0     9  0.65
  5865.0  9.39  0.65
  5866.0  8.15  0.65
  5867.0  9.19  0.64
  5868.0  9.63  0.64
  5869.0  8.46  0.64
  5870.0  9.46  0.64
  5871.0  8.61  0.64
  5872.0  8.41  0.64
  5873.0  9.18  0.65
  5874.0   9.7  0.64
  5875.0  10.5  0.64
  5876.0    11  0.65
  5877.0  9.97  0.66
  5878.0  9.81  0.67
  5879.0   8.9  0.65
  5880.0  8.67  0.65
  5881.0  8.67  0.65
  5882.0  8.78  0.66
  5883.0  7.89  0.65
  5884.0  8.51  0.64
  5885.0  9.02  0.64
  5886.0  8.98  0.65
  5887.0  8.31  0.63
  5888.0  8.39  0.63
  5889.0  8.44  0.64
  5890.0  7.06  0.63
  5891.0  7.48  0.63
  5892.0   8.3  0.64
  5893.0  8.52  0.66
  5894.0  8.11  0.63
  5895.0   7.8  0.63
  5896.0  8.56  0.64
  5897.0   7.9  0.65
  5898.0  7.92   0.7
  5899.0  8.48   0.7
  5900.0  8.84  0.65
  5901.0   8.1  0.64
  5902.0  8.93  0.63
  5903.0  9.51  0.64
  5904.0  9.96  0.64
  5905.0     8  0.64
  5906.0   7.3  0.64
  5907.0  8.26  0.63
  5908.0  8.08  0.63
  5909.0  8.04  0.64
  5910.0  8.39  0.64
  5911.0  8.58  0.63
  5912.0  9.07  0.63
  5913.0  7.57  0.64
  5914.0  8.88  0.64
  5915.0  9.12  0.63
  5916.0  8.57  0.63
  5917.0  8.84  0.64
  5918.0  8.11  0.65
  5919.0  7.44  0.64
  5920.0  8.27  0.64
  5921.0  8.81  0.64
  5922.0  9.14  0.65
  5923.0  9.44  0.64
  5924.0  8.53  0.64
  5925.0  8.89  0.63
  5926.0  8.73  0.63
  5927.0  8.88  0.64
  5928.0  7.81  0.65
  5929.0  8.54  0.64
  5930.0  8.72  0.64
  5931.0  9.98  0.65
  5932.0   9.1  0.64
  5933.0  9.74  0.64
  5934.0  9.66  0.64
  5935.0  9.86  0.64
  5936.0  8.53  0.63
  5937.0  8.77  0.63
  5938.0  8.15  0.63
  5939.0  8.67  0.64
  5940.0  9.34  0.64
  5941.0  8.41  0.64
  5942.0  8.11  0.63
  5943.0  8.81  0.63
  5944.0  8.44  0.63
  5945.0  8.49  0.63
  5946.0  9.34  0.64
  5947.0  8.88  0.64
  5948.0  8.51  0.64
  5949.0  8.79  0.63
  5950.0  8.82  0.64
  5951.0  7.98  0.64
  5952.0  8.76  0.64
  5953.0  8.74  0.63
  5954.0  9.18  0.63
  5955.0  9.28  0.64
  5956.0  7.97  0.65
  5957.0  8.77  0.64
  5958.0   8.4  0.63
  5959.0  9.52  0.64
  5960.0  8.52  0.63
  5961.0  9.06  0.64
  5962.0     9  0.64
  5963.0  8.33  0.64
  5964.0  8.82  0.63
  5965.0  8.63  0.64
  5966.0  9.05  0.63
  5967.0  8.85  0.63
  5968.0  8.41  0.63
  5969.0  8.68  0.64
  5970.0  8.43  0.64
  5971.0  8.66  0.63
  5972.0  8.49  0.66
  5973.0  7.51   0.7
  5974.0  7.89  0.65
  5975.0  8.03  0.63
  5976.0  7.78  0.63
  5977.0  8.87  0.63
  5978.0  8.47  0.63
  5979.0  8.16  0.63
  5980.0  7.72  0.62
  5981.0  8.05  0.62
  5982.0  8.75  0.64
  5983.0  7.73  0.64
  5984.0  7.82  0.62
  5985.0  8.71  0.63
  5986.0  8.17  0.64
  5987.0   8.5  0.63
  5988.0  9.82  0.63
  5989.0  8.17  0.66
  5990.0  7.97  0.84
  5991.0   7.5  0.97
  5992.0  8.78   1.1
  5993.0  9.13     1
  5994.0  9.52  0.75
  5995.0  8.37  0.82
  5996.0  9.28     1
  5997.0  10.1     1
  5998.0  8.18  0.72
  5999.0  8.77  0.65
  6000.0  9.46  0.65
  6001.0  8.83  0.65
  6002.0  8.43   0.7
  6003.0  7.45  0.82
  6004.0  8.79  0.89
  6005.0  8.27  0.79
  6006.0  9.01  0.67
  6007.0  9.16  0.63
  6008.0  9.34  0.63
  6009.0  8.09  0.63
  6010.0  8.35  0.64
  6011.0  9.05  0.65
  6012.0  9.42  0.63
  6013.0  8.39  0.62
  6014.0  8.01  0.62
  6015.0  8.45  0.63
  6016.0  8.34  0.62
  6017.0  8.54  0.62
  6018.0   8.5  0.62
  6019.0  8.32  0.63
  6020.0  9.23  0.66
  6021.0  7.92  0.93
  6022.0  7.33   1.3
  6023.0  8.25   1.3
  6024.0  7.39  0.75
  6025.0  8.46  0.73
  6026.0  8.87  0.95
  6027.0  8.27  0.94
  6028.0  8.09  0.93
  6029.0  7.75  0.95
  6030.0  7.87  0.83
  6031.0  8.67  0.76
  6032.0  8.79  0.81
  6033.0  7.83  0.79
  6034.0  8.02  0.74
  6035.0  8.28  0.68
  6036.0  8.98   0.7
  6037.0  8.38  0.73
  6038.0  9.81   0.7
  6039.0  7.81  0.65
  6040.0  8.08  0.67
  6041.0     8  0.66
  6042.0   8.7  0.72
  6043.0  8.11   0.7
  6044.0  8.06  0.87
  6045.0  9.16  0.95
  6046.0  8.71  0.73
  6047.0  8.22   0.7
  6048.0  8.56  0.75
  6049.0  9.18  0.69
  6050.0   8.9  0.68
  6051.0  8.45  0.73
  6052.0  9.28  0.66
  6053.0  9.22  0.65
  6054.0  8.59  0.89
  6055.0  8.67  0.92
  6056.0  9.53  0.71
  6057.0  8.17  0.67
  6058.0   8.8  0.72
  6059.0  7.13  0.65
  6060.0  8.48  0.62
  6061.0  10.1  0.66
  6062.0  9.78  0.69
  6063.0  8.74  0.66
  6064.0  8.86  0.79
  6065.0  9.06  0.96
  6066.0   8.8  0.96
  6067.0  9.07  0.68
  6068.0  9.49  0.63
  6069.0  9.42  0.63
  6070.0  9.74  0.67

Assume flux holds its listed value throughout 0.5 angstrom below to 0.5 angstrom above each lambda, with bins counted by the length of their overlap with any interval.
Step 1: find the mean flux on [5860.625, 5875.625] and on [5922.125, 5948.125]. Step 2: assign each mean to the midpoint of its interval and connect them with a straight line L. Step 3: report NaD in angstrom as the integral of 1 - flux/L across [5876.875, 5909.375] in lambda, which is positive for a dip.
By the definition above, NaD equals 1.8 angstrom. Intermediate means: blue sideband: 8.99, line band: 8.45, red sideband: 8.87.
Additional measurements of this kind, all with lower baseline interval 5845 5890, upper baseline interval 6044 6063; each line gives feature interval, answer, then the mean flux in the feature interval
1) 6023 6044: 1.22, 8.3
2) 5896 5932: 1.11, 8.57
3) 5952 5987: 1.35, 8.49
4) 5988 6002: 0.04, 8.8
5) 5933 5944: -0.02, 8.85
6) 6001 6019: 0.52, 8.56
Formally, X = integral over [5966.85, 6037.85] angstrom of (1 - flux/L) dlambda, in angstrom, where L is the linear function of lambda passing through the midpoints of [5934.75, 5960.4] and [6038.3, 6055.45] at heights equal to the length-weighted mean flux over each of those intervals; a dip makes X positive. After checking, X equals 1.6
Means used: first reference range 8.72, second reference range 8.58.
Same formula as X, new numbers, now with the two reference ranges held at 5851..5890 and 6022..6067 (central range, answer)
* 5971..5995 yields 0.9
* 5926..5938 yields -0.4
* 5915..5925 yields 0.2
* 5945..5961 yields -0.1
